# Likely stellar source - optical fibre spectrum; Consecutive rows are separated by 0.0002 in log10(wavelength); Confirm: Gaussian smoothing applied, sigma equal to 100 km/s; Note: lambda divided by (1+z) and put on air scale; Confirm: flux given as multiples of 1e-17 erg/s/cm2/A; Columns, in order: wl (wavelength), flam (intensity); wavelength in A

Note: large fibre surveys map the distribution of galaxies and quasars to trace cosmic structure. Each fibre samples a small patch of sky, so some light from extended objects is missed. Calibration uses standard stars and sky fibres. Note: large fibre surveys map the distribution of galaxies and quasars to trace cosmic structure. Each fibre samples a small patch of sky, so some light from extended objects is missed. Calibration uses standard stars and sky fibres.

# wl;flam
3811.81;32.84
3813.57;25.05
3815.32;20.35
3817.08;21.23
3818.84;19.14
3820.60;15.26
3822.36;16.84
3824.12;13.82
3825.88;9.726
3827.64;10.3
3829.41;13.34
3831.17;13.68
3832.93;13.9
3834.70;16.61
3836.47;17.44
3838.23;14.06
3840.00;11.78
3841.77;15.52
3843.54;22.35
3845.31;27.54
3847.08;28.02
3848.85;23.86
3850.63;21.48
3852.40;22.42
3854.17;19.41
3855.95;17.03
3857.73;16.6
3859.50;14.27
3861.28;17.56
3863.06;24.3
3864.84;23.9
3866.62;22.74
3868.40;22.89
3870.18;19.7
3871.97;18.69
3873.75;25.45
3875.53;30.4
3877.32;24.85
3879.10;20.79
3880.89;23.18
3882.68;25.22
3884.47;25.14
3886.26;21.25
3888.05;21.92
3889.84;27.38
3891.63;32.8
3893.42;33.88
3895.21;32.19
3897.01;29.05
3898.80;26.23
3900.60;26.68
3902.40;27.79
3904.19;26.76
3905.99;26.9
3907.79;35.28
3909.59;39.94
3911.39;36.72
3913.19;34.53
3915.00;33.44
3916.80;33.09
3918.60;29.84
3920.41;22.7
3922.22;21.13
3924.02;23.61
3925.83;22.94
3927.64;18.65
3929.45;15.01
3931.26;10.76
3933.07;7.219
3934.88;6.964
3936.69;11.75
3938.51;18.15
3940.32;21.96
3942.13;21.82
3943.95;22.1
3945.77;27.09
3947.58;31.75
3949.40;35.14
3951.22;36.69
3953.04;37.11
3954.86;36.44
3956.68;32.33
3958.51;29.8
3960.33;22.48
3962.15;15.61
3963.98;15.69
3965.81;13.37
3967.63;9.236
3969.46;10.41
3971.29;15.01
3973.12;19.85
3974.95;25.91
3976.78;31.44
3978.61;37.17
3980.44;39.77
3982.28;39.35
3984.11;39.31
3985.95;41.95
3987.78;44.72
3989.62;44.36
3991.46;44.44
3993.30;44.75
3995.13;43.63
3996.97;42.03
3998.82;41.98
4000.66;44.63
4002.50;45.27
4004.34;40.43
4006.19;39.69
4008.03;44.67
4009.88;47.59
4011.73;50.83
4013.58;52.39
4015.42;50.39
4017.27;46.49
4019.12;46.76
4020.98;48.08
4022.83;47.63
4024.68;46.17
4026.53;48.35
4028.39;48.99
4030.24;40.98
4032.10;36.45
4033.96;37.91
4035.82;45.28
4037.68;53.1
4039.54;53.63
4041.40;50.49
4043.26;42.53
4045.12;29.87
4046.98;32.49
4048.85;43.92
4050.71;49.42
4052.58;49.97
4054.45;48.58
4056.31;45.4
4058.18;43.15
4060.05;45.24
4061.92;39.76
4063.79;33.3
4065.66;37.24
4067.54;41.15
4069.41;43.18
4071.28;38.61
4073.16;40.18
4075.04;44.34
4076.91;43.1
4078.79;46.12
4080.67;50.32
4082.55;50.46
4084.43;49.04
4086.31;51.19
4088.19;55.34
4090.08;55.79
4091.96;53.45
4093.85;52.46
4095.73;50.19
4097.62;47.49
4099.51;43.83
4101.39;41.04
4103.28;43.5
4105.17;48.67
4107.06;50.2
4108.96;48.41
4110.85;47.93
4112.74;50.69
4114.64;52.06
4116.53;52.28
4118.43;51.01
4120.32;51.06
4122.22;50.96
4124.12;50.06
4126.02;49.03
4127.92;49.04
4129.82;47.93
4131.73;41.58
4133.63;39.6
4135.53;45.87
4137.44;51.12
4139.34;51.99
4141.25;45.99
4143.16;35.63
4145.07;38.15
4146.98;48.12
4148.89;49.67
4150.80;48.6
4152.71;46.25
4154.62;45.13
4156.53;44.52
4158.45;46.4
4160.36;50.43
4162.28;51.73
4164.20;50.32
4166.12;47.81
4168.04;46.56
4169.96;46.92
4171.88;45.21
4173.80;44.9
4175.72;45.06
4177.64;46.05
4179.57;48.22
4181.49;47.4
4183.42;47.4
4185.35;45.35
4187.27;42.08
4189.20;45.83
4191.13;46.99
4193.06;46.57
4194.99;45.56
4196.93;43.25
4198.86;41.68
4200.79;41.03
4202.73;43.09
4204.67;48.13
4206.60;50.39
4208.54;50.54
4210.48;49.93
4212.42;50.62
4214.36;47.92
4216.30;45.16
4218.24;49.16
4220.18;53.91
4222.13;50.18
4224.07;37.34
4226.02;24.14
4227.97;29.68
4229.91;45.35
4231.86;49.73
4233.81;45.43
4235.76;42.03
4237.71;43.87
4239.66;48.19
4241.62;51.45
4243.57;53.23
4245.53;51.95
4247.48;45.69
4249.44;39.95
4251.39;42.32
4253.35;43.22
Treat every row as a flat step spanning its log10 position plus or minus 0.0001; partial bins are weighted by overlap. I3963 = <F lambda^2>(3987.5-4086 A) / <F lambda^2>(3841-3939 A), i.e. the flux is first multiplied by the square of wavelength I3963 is 2.01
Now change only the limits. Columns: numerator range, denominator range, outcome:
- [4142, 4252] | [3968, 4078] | 1.20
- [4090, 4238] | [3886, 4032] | 1.60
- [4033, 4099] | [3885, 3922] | 1.66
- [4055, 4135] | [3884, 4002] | 1.78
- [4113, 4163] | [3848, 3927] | 2.10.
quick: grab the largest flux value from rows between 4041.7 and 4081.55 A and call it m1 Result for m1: 50.32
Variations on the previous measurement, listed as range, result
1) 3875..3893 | 32.8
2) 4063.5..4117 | 55.79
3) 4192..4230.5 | 53.91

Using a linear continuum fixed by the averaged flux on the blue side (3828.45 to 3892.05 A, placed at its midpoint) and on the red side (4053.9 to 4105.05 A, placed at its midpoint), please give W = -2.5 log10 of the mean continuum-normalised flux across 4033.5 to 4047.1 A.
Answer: -0.07 mag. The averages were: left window 21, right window 45.7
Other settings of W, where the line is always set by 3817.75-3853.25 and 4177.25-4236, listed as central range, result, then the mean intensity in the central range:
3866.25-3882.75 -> -0.15 mag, 23.3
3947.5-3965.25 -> -0.10 mag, 28.8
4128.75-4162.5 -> -0.13 mag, 45.9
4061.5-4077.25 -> -0.15 mag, 40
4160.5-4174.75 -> -0.13 mag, 47.8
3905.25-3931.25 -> -0.17 mag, 27.5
